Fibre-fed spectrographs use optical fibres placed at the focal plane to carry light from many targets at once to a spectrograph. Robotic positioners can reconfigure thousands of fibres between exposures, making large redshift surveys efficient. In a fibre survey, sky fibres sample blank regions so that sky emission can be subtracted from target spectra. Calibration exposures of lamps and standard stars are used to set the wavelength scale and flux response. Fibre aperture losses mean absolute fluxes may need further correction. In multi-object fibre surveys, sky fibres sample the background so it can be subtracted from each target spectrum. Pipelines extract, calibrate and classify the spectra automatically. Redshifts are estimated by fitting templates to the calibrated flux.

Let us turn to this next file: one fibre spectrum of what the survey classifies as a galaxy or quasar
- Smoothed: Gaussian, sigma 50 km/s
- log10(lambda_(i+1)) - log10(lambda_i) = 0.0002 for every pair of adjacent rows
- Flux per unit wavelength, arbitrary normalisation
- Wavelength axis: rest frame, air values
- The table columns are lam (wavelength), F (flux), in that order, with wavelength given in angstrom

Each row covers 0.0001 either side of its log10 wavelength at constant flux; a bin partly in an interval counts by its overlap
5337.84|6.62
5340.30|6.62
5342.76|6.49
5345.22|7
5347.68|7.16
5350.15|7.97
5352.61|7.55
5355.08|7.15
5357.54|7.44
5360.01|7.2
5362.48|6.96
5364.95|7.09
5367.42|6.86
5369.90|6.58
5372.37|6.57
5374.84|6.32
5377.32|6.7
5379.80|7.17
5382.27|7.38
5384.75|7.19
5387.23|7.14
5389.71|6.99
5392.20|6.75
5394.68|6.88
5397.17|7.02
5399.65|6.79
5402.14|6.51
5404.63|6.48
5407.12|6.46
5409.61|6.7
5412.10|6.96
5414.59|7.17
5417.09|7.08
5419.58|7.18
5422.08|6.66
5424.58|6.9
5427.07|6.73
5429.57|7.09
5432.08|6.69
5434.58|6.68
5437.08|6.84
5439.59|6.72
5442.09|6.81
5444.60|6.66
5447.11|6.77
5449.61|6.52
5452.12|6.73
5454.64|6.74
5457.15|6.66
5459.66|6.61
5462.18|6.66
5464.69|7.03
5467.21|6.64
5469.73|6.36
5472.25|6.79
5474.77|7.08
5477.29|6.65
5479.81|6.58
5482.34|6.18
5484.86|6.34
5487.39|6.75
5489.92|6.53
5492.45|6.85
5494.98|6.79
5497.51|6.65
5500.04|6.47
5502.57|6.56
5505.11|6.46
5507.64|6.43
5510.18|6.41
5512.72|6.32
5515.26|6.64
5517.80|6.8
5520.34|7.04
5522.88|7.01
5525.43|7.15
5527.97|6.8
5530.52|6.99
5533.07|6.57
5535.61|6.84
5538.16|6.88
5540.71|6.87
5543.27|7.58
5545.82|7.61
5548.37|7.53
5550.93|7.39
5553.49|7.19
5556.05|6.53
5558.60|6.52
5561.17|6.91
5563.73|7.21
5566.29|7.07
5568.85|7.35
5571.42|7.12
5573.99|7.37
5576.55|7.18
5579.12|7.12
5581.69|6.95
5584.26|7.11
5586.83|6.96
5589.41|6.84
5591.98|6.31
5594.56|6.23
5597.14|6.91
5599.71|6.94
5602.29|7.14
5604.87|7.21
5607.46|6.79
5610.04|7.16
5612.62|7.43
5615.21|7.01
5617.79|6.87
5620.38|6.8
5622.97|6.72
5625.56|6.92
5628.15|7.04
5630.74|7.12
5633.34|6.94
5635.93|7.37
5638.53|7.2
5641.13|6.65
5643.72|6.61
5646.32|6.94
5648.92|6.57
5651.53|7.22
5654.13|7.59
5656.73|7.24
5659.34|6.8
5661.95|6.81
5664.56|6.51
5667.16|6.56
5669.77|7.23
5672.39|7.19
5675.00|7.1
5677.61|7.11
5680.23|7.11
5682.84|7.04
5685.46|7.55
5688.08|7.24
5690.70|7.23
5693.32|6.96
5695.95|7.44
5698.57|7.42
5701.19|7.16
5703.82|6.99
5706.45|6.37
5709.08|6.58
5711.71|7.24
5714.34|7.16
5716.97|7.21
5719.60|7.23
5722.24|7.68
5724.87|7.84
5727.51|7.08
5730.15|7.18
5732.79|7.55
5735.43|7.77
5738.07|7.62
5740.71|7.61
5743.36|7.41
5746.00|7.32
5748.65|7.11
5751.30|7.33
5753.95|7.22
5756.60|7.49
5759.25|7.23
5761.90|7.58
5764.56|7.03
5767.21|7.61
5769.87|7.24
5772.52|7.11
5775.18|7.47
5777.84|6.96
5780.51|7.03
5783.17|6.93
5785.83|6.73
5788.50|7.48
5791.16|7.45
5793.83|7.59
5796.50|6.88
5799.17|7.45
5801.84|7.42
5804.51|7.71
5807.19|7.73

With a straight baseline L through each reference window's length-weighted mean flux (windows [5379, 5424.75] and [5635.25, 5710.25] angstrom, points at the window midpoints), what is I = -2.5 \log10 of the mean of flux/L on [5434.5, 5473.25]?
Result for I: 0.04 mag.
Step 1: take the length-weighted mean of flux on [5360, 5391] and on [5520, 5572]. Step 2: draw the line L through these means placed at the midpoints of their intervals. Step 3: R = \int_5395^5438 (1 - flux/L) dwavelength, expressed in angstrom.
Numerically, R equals 0.8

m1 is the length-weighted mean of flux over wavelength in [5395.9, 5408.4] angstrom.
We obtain 6.65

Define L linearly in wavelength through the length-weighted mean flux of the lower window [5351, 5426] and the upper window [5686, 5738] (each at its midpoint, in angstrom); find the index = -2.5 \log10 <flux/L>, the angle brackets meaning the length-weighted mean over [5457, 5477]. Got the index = 0.04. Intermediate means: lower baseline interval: 6.93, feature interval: 6.73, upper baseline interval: 7.24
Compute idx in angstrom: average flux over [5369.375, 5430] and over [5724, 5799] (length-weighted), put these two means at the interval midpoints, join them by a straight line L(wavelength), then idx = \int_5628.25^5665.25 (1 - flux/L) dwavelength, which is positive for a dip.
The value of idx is 1.0 angstrom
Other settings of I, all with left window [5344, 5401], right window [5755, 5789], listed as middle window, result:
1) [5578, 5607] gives 0.04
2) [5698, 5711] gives 0.05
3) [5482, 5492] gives 0.09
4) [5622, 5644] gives 0.03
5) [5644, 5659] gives 0.02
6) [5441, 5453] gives 0.06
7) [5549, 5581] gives 0.01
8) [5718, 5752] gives -0.04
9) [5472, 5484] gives 0.07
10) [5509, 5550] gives 0.02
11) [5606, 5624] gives 0.03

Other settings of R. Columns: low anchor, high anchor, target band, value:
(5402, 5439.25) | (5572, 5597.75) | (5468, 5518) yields 2.01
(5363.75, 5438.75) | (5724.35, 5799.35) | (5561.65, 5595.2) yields 0.37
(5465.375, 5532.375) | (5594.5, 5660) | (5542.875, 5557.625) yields -1.03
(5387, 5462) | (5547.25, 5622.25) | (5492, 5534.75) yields 1.28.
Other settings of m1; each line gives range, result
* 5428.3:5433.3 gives 6.88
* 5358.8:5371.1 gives 6.93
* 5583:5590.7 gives 6.97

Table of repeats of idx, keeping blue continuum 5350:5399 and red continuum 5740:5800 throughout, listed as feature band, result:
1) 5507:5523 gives 1.0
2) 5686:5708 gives 0.3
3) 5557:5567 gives 0.3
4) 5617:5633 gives 0.6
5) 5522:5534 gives 0.3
